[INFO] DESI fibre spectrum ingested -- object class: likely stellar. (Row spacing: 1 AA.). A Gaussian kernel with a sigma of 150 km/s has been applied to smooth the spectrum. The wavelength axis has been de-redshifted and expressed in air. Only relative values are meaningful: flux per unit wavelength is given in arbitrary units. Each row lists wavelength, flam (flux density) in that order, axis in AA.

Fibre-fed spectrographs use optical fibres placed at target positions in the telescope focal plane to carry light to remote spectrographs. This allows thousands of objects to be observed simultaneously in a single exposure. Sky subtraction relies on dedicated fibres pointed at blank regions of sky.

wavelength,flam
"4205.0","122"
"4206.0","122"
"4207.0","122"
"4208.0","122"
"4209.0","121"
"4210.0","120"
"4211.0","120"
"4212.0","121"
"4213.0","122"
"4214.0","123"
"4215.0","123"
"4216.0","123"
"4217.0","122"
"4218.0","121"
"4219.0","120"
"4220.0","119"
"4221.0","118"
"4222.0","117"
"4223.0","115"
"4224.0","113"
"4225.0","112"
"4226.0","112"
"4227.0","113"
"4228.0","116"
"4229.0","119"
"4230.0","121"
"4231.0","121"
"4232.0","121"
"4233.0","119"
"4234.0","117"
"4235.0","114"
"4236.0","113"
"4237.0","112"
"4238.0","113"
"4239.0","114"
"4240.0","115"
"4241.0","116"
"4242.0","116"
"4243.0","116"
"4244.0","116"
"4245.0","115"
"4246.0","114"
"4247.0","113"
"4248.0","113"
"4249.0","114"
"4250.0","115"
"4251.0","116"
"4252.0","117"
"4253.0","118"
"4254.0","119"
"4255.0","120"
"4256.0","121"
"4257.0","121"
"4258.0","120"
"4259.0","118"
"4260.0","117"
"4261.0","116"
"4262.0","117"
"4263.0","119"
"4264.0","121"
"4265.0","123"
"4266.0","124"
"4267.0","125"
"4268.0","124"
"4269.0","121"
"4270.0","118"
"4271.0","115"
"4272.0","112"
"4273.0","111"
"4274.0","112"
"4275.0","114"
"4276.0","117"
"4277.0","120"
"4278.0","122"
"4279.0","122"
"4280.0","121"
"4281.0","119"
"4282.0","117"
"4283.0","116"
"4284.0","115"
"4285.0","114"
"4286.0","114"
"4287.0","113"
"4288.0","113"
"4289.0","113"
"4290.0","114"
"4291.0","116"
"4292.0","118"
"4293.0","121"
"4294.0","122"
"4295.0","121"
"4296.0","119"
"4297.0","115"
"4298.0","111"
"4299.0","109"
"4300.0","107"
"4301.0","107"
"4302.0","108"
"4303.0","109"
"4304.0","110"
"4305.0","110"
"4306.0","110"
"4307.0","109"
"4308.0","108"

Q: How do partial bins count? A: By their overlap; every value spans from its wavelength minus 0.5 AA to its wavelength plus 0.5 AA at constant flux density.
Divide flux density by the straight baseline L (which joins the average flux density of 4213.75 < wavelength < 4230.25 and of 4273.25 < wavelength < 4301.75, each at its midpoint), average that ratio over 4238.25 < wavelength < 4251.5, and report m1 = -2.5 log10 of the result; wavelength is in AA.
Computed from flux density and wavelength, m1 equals 0.022 mag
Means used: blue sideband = 118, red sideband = 116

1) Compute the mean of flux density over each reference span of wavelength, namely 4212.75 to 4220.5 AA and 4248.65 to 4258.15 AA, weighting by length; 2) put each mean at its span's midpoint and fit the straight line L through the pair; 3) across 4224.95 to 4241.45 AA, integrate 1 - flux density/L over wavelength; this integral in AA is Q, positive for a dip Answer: 0.6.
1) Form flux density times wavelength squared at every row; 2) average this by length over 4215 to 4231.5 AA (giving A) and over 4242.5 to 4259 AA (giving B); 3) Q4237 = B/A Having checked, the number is 1.0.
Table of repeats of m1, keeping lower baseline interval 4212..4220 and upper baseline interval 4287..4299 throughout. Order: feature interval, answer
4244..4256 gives 0.03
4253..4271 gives -0.01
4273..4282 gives -0.01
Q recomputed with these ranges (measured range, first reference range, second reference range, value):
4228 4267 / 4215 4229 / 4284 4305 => -0.4 AA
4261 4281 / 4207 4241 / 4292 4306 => -0.7 AA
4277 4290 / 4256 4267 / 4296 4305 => -0.3 AA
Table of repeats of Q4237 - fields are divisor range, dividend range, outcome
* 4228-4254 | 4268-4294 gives 1.02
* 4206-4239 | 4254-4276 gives 1.02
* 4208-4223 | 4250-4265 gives 1.00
